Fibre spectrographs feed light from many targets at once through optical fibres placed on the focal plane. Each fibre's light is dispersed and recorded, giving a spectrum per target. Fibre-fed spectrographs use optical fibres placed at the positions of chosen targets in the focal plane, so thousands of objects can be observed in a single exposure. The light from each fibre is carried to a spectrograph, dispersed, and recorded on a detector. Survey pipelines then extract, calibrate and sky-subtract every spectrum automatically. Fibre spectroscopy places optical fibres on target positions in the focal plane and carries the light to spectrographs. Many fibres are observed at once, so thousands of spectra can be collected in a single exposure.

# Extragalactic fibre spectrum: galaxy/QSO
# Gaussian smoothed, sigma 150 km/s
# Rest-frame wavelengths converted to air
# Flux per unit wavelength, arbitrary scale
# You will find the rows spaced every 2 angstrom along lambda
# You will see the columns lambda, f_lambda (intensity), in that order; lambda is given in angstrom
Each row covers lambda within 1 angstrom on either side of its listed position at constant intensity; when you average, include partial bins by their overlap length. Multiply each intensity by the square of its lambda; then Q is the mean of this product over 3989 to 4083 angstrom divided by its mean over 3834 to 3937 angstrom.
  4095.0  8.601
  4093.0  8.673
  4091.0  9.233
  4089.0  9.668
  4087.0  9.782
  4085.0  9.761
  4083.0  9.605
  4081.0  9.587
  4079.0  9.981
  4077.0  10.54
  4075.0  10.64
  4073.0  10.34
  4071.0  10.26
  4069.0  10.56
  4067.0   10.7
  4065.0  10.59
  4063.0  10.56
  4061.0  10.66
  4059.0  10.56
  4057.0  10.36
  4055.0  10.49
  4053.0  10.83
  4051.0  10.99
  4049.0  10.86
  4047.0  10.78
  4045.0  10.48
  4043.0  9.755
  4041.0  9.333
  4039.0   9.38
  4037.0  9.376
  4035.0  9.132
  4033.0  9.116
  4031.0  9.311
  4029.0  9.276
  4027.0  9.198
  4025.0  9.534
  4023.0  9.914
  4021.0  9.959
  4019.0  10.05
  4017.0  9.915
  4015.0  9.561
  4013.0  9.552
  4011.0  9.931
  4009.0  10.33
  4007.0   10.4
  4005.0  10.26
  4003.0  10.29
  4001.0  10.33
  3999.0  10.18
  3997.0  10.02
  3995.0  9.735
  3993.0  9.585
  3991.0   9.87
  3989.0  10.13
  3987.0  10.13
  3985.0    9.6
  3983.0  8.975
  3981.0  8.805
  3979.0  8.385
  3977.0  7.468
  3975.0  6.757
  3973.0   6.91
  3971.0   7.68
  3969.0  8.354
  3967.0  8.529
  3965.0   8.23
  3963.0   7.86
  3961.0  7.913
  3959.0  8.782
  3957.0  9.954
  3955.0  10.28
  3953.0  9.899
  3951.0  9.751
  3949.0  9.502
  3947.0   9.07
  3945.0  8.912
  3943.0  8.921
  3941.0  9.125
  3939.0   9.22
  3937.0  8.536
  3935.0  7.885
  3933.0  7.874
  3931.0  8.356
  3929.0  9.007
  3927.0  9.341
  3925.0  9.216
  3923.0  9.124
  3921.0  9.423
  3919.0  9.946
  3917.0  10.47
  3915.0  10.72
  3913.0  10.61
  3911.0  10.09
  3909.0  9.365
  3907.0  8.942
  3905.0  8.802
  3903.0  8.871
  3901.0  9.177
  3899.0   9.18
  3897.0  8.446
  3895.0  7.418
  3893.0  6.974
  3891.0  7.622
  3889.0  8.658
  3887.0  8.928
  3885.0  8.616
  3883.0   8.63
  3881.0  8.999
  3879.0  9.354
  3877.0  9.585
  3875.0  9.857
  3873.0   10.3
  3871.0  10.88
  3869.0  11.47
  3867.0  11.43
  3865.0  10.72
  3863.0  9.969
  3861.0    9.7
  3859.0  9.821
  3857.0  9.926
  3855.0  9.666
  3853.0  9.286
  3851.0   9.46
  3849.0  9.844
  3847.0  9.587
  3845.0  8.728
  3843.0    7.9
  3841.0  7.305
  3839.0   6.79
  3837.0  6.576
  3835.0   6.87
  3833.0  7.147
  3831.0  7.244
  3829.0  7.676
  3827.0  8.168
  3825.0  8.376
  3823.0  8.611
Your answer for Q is 1.19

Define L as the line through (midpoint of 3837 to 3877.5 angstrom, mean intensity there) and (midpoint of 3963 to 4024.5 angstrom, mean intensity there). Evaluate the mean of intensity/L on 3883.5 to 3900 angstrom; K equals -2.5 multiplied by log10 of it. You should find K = 0.15 mag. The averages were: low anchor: 9.54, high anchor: 9.31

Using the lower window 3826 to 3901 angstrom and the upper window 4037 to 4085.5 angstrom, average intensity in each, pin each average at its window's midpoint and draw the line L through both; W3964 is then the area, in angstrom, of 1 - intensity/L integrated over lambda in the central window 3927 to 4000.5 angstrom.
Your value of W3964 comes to 5.3 angstrom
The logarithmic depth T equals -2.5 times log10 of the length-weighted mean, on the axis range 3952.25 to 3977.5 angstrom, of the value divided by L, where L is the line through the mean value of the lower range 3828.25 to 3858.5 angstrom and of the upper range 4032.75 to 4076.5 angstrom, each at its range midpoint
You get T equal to 0.13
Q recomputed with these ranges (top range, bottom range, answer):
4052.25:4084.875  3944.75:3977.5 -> 1.27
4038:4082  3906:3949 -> 1.20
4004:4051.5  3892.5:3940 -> 1.15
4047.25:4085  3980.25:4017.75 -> 1.09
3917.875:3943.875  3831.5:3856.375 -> 1.13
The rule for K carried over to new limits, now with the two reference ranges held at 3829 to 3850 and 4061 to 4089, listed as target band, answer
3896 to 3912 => -0.080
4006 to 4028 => -0.026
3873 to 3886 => -0.132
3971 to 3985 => 0.156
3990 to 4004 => -0.065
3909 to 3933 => -0.113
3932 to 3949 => 0.012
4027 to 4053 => 0.004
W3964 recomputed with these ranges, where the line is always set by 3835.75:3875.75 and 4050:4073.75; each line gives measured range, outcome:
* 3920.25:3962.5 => 3.7 angstrom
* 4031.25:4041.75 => 1.2 angstrom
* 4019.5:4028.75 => 0.6 angstrom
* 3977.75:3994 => 1.2 angstrom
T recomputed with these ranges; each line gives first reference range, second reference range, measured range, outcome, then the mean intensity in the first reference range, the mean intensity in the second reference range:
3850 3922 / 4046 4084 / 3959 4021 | 0.10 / 9.48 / 10.5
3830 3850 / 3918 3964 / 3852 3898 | -0.15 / 7.8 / 9.04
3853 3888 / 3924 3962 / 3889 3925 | 0.04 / 9.86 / 9.03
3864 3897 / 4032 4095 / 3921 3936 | 0.09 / 9.31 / 10.1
